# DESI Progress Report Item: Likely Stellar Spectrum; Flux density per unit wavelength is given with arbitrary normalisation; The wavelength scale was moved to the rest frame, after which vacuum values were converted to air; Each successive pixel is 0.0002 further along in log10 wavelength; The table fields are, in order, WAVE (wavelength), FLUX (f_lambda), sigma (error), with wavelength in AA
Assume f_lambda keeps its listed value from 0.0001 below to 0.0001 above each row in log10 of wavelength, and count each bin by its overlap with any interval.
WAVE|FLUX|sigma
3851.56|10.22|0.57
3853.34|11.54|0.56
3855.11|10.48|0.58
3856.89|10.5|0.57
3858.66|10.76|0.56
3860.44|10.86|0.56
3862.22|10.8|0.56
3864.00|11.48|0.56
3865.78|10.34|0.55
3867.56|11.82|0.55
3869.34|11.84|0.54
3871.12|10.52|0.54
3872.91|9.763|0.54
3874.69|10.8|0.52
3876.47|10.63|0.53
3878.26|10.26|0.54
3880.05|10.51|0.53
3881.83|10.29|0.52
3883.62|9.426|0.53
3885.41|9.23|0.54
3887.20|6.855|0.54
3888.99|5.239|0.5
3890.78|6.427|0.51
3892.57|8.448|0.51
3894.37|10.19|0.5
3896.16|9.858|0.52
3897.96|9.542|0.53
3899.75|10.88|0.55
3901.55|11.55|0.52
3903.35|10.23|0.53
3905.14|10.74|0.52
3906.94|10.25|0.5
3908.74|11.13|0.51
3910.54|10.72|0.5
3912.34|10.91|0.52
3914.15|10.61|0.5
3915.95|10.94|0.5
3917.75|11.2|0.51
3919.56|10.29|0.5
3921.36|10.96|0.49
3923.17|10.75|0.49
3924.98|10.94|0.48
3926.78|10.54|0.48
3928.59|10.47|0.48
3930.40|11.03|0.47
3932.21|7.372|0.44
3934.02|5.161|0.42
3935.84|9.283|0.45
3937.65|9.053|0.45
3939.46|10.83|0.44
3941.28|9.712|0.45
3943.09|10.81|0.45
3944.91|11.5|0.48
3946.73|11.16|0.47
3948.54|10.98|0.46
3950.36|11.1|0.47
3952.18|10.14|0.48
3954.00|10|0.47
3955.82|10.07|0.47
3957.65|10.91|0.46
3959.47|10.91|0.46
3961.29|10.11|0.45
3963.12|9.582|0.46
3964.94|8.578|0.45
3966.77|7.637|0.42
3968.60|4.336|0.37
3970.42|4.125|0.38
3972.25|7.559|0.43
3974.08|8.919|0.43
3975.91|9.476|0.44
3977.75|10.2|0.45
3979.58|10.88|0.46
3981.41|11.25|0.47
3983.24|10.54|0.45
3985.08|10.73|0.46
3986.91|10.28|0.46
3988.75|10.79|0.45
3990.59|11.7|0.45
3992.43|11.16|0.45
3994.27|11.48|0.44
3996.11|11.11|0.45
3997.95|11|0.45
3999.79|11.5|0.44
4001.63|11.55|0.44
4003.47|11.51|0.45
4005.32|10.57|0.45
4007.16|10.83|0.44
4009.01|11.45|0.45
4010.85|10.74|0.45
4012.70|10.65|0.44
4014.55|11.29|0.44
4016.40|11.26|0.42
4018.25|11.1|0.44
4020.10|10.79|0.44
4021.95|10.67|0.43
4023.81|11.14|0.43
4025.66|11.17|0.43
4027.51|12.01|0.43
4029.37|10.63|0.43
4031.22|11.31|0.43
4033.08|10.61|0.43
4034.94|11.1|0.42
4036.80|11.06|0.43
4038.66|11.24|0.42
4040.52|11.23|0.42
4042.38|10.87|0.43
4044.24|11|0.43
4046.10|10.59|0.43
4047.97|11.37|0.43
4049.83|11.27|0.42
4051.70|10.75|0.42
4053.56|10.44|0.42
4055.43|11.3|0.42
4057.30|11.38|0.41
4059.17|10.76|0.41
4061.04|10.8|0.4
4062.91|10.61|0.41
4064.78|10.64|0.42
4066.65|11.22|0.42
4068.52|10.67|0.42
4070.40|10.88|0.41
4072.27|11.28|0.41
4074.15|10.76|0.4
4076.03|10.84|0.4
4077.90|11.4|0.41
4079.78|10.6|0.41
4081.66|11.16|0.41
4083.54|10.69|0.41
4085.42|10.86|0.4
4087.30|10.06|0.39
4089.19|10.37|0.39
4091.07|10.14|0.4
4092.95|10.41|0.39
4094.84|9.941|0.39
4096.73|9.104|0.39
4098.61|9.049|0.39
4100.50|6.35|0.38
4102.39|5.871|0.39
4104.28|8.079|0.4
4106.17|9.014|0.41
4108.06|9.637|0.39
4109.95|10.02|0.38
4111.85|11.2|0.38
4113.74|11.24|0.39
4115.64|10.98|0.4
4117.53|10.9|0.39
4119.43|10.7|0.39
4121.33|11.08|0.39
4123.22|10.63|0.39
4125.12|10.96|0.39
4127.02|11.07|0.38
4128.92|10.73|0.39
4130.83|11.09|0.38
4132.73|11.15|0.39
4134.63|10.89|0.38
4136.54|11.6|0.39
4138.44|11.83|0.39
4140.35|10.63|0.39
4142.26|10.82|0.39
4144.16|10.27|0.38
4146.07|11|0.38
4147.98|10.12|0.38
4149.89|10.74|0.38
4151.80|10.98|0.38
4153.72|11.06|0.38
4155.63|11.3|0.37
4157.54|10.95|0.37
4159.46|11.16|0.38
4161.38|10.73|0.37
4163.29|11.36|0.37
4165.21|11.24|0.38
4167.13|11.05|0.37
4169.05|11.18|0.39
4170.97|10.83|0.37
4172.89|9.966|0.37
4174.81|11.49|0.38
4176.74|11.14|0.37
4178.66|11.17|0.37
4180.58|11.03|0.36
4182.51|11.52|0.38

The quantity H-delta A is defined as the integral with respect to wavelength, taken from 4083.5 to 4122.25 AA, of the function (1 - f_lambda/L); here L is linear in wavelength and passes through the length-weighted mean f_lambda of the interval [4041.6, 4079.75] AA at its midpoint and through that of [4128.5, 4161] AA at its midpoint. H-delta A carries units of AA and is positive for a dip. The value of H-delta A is 4.1 AA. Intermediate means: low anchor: 10.9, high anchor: 11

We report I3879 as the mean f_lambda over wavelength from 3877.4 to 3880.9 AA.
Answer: 10.4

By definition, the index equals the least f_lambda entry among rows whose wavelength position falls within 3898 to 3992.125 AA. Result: 4.125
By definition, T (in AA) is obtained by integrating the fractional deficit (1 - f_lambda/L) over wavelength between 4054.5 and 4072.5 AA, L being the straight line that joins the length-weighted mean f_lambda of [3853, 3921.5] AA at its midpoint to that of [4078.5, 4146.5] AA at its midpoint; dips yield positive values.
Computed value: -1.2 AA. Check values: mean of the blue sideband 10.2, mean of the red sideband 10.3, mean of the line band 10.9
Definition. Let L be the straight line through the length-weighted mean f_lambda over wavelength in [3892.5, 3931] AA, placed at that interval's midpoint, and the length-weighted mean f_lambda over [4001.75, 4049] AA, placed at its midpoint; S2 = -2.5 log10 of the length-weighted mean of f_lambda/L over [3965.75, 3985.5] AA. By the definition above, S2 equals 0.25 mag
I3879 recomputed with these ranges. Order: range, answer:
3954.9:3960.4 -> 10.6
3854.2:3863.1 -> 10.7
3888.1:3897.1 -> 8.04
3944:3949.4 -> 11.2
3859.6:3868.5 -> 11.1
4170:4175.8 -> 10.8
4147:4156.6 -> 10.8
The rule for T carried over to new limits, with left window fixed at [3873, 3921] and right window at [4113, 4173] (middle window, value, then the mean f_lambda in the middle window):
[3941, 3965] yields -0.8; 10.5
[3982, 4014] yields -2.2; 11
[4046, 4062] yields -0.6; 11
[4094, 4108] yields 3.2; 8.28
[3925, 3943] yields 1.1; 9.43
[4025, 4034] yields -0.6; 11.1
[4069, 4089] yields -0.3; 10.8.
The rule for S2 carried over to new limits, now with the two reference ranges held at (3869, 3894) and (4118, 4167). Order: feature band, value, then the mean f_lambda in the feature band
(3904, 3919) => -0.143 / 10.8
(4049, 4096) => -0.026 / 10.8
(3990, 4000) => -0.132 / 11.3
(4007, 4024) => -0.088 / 11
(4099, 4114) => 0.213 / 8.83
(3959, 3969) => 0.137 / 8.63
